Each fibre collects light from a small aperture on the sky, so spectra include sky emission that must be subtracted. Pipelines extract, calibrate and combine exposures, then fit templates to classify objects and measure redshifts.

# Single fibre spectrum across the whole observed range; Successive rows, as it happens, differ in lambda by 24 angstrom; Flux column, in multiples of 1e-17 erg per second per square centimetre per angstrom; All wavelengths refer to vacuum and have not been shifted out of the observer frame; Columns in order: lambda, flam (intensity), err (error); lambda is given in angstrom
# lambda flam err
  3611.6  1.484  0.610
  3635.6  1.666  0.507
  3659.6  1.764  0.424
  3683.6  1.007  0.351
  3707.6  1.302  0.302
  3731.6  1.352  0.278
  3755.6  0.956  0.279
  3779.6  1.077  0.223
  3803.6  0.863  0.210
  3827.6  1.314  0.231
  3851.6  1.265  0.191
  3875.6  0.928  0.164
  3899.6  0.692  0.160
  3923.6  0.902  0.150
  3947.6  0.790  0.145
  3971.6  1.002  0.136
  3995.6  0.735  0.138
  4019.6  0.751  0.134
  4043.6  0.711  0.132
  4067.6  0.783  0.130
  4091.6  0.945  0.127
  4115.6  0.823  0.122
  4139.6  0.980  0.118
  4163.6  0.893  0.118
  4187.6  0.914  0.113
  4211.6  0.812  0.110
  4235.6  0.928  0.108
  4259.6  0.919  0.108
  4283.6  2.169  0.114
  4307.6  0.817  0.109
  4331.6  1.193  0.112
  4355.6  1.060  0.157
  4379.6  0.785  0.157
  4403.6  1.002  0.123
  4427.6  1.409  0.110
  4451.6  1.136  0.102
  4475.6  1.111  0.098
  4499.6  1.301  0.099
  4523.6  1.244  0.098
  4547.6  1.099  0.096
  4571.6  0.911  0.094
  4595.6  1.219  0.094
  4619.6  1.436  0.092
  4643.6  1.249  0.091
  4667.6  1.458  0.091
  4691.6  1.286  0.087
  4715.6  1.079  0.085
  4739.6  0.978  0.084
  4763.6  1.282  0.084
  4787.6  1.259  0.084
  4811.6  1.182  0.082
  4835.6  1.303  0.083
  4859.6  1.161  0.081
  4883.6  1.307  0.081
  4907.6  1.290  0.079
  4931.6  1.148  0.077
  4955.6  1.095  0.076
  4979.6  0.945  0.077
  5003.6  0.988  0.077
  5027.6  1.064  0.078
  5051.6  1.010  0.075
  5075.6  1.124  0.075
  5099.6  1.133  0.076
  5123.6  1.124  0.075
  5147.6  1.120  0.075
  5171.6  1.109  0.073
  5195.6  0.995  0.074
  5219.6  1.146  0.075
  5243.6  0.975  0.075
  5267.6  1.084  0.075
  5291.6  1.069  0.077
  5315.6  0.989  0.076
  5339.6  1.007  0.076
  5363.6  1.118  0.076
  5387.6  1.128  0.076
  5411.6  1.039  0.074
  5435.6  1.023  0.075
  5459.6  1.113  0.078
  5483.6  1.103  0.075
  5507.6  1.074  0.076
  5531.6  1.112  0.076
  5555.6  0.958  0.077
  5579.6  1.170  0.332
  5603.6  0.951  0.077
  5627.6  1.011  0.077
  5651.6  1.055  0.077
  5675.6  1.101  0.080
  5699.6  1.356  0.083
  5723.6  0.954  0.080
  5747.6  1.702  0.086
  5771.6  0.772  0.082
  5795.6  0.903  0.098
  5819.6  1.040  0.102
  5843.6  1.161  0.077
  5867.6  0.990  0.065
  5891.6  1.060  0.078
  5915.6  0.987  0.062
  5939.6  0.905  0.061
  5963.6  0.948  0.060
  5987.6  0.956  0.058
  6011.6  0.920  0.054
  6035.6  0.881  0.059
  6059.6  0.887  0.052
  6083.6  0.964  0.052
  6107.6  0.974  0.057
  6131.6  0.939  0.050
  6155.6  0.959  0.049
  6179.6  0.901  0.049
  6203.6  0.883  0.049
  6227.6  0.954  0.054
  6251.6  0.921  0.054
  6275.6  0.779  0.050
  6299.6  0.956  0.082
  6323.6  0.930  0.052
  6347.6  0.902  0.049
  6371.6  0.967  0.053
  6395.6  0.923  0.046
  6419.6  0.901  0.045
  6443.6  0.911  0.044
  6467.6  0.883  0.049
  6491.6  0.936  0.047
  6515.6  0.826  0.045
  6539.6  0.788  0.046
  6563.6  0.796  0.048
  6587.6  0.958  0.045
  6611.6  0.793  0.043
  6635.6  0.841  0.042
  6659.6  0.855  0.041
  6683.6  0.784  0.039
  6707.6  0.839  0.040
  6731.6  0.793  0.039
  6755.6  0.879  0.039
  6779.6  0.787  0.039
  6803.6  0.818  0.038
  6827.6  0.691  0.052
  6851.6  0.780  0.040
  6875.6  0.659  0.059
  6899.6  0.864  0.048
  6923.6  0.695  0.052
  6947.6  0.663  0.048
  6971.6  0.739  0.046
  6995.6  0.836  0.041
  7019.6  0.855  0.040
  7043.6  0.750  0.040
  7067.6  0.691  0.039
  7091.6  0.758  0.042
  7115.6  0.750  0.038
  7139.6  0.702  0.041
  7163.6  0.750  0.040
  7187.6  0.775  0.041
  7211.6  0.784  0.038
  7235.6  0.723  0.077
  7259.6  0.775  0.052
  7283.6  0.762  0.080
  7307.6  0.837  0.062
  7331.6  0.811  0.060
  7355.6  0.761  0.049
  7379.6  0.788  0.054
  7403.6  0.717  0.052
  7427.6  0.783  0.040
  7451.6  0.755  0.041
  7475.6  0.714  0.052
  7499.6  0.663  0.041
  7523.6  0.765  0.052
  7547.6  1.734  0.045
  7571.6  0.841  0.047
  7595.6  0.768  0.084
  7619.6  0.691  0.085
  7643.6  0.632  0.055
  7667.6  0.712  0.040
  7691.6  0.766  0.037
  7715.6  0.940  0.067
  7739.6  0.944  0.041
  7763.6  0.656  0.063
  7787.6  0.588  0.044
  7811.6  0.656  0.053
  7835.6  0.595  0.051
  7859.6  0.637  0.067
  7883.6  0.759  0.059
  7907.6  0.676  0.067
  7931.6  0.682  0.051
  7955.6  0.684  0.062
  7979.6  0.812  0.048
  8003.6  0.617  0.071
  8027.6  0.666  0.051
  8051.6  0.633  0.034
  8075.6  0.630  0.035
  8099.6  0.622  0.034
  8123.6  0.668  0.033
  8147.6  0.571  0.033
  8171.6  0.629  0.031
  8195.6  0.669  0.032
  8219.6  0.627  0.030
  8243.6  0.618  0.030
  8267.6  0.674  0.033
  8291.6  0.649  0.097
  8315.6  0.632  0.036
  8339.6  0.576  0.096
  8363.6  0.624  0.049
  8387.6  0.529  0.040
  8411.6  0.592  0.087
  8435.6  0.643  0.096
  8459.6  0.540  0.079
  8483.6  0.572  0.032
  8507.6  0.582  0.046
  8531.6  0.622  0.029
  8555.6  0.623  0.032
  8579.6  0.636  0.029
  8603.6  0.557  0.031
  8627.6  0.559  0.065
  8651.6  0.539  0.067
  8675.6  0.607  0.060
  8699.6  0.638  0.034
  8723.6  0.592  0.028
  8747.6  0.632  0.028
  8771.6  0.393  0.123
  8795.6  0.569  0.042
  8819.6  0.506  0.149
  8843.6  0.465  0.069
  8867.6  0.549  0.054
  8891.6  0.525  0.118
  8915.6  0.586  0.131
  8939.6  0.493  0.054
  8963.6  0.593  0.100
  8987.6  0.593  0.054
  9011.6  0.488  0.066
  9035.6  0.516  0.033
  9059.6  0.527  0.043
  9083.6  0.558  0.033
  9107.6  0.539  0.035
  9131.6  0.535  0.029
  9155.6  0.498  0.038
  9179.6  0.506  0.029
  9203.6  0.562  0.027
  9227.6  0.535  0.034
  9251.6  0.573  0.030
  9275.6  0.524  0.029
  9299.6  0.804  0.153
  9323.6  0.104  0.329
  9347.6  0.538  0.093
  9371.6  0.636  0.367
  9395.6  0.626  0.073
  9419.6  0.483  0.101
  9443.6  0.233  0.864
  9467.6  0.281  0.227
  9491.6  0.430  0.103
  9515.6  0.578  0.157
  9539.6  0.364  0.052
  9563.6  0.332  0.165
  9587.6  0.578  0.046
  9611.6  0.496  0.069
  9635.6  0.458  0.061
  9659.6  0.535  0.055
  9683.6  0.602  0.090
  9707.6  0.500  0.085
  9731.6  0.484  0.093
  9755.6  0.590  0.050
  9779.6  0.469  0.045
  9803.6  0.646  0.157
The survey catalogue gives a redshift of 0.149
